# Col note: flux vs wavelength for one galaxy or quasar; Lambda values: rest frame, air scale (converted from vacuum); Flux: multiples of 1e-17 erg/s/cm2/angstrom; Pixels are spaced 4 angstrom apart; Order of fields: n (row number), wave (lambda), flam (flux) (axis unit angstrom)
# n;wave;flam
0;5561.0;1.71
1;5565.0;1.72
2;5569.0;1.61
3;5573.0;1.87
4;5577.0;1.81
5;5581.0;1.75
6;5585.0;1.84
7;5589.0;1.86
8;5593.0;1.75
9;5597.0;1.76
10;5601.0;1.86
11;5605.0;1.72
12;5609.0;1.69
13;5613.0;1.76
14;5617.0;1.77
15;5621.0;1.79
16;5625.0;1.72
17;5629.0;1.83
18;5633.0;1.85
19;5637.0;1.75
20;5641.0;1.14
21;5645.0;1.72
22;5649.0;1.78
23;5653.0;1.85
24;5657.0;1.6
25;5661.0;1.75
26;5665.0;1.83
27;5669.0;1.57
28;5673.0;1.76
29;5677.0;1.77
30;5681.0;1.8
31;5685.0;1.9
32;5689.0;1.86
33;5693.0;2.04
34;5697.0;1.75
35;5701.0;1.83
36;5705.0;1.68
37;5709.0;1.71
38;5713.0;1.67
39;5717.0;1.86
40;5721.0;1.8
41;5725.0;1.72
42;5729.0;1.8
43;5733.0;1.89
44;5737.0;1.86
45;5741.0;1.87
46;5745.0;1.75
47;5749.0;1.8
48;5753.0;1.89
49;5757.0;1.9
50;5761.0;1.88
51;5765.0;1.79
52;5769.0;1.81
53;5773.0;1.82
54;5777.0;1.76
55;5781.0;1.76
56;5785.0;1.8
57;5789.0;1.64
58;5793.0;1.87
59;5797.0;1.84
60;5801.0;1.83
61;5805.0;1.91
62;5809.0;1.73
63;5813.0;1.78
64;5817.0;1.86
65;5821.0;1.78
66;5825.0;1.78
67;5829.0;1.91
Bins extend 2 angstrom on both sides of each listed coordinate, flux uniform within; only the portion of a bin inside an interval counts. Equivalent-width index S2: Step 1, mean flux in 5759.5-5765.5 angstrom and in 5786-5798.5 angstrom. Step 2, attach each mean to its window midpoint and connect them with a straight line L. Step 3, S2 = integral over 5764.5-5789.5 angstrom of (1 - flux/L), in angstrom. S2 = 0.5 angstrom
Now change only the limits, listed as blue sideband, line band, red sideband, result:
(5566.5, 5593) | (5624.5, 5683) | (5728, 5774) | 3.1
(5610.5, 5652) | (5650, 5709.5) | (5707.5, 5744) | -0.8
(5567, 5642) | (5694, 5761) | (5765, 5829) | -0.8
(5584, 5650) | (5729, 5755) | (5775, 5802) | -1.0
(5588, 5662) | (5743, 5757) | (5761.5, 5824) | -0.3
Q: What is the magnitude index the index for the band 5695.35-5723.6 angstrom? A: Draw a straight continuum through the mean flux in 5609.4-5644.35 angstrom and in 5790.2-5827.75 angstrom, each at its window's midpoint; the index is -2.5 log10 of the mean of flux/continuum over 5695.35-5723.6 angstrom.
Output 0.00 mag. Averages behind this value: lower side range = 1.7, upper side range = 1.82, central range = 1.76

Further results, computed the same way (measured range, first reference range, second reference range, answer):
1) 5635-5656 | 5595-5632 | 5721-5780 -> 0.09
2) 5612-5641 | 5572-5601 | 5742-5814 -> 0.04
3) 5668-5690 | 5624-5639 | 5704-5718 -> -0.02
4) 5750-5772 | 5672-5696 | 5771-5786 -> -0.03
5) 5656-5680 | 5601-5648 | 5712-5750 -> 0.02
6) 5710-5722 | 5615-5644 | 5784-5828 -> -0.01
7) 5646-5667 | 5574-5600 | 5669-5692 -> 0.03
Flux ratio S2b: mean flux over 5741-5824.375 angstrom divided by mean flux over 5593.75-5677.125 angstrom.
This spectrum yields 1.05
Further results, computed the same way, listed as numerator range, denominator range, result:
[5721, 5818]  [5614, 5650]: 1.06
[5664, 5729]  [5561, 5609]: 1.01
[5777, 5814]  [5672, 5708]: 0.99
